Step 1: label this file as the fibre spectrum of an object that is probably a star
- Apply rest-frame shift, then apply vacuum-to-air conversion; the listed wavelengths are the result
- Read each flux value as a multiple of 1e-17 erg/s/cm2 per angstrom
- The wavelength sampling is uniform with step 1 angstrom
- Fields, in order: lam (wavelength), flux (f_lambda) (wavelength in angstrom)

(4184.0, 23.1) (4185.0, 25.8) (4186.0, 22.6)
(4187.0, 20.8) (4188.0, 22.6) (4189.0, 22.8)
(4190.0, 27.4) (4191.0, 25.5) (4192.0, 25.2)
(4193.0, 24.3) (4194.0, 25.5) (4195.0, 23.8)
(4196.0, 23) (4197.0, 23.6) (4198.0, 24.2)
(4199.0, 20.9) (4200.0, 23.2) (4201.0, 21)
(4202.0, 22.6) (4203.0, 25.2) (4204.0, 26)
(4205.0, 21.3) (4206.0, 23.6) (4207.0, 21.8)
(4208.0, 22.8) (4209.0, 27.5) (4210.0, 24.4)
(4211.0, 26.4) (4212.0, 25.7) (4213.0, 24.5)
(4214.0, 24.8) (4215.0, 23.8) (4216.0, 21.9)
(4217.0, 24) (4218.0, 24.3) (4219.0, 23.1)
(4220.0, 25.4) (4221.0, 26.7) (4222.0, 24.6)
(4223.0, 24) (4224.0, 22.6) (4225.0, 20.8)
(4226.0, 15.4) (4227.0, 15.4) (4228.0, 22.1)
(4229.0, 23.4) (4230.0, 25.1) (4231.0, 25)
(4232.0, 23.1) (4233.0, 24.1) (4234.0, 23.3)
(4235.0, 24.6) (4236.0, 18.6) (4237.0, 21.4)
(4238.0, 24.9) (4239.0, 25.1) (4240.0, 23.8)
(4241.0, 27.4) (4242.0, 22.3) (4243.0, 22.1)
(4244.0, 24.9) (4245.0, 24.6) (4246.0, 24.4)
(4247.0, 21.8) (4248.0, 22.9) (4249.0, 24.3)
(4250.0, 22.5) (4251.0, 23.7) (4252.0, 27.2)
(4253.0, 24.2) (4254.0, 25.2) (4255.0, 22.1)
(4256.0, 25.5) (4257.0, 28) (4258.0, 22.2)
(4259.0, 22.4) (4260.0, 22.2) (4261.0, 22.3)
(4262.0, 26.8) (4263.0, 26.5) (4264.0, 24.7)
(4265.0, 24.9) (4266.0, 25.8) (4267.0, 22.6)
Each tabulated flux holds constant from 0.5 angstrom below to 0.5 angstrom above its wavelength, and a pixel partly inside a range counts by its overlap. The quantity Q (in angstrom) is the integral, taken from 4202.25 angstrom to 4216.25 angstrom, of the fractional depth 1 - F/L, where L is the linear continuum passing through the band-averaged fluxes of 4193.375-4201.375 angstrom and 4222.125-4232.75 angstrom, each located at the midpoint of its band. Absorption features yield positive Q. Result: -1.0 angstrom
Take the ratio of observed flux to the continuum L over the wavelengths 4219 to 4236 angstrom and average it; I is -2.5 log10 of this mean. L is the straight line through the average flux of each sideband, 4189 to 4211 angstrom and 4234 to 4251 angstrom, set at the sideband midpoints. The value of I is 0.04 mag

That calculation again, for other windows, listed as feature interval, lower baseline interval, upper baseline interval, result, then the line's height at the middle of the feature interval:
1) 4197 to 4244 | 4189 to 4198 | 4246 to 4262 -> 0.042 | 24.3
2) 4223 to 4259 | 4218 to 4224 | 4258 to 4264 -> 0.045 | 24.2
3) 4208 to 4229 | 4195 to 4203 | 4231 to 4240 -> -0.013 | 23.1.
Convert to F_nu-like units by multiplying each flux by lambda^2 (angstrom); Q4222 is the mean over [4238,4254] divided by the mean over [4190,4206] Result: 1.04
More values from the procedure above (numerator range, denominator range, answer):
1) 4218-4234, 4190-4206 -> 0.97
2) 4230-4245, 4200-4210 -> 1.02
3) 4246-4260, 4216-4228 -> 1.09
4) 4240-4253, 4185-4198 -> 1.03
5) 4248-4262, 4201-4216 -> 1.02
